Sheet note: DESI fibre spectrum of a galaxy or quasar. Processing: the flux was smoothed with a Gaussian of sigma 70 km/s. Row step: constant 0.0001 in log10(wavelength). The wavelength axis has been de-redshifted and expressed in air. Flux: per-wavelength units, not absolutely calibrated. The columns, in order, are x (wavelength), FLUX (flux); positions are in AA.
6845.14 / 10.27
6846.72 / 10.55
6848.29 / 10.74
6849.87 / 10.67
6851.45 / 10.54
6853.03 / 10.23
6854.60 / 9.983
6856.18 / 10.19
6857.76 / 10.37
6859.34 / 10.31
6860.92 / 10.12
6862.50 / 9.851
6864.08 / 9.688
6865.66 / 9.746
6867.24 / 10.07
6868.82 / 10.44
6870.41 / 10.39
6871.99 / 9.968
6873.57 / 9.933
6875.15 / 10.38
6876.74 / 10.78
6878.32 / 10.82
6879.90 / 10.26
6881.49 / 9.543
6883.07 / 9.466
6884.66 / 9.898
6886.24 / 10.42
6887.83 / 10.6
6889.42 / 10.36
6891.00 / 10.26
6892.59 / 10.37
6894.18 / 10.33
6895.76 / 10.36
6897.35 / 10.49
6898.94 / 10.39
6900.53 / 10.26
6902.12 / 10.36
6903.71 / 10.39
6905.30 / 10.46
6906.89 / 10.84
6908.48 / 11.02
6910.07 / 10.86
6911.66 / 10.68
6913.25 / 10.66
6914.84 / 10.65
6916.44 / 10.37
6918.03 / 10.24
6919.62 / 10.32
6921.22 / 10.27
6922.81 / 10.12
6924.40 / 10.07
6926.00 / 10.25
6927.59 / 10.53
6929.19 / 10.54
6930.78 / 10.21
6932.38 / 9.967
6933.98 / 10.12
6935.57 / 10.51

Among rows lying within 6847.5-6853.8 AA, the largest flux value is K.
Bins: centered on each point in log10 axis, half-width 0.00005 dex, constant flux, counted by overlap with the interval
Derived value 10.74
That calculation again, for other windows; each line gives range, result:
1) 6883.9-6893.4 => 10.6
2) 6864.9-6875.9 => 10.44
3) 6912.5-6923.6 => 10.66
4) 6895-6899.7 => 10.49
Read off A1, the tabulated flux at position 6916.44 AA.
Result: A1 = 10.37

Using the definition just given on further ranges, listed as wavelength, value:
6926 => 10.25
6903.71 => 10.39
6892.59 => 10.37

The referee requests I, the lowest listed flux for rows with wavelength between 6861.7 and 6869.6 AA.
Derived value 9.688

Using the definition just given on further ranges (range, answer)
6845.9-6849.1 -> 10.55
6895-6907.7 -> 10.26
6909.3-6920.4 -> 10.24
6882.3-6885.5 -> 9.466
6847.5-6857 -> 9.983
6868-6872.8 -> 9.968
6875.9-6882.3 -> 9.543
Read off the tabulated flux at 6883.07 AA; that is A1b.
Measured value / 9.466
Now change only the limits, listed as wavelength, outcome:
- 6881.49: 9.543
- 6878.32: 10.82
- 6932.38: 9.967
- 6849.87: 10.67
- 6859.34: 10.31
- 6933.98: 10.12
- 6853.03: 10.23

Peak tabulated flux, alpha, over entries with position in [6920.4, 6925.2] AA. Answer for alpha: 10.27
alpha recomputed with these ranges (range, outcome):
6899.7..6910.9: 11.02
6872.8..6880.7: 10.82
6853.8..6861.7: 10.37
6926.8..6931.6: 10.54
